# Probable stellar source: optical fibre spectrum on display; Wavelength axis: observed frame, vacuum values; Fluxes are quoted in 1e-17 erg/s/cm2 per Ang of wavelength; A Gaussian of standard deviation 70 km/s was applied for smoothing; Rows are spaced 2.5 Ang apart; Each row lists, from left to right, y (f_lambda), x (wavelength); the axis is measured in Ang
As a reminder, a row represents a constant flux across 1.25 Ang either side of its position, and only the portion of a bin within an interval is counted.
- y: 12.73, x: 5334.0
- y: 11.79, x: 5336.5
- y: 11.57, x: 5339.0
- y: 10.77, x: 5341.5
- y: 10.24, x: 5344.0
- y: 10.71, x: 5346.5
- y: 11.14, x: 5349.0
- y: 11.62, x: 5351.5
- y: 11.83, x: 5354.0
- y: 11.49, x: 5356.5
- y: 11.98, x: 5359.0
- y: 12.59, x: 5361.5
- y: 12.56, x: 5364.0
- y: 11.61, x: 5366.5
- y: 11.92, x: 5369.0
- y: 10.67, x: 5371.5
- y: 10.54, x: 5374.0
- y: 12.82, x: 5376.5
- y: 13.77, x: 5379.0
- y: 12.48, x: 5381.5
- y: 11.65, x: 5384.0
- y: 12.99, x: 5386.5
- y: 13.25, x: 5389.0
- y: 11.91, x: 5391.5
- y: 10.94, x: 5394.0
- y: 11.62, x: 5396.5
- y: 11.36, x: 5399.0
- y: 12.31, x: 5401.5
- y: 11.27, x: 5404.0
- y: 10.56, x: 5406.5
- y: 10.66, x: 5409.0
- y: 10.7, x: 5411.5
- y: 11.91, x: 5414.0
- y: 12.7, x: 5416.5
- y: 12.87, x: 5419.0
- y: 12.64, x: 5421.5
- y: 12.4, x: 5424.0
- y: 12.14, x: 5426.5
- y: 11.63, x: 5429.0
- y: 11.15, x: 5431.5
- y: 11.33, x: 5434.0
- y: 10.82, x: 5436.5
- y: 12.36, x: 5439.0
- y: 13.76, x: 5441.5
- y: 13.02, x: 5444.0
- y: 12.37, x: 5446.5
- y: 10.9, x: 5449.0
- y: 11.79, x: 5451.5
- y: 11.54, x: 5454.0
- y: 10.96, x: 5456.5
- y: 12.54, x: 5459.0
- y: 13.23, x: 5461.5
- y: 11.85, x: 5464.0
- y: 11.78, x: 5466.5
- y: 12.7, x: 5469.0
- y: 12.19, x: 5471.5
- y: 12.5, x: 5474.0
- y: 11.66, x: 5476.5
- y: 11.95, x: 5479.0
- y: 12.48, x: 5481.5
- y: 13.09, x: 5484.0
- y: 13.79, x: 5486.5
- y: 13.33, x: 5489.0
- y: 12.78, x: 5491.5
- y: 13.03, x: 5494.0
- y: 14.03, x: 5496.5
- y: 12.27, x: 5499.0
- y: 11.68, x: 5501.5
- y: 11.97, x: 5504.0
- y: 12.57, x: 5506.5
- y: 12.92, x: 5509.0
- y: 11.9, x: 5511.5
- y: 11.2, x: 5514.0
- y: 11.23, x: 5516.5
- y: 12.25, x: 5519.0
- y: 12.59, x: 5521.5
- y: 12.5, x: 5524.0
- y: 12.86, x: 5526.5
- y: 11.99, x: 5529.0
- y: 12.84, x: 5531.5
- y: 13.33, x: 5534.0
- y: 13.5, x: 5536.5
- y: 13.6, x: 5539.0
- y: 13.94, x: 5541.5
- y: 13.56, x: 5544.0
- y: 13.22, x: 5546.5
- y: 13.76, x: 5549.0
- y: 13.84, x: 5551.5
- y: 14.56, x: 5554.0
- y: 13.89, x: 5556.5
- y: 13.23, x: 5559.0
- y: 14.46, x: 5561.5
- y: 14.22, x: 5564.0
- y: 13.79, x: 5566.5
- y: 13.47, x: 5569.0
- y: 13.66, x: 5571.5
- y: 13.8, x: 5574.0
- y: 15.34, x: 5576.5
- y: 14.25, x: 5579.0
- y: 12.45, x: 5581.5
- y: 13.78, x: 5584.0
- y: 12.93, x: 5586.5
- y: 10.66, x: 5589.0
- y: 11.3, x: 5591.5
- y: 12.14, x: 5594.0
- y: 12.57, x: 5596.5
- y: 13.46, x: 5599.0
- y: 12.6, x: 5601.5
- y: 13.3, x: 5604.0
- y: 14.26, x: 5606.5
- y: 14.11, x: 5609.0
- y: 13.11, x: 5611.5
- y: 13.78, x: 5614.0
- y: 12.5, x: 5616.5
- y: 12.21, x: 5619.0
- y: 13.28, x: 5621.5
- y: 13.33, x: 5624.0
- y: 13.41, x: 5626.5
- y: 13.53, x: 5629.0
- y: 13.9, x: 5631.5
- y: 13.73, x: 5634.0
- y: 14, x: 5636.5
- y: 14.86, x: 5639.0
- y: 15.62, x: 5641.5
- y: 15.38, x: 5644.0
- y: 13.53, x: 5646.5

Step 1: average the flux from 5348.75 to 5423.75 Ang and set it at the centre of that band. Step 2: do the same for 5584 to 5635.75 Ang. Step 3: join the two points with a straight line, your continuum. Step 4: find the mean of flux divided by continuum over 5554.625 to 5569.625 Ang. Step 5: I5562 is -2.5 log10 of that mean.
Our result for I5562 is -0.09 mag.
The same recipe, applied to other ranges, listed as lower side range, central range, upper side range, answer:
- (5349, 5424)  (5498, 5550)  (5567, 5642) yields 0.02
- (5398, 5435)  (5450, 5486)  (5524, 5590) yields 0.02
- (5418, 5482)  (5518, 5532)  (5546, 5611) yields 0.03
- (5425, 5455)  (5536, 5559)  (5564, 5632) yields -0.08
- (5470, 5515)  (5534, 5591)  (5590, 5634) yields -0.06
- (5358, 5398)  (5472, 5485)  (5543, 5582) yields 0.06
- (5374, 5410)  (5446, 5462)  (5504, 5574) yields 0.06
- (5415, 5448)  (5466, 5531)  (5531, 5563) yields 0.05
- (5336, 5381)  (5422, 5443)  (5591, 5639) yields 0.01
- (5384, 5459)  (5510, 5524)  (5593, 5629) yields 0.05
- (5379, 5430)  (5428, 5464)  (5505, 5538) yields 0.02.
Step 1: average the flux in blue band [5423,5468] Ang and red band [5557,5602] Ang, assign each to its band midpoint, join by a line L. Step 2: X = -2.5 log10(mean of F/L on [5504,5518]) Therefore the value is 0.06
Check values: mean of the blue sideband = 12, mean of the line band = 12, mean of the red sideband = 13.2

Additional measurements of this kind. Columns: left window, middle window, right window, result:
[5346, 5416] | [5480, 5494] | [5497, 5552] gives -0.05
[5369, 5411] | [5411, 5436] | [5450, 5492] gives 0.01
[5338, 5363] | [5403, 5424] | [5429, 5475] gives 0.01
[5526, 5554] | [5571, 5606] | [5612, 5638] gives 0.03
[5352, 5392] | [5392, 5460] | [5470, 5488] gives 0.05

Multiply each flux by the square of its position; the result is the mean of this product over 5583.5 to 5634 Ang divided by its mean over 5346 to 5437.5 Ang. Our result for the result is 1.19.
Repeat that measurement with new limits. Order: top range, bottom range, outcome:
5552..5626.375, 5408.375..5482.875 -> 1.17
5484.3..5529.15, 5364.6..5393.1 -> 1.08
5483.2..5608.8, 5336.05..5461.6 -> 1.17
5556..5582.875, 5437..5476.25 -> 1.19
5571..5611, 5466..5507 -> 1.08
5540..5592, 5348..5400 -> 1.22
